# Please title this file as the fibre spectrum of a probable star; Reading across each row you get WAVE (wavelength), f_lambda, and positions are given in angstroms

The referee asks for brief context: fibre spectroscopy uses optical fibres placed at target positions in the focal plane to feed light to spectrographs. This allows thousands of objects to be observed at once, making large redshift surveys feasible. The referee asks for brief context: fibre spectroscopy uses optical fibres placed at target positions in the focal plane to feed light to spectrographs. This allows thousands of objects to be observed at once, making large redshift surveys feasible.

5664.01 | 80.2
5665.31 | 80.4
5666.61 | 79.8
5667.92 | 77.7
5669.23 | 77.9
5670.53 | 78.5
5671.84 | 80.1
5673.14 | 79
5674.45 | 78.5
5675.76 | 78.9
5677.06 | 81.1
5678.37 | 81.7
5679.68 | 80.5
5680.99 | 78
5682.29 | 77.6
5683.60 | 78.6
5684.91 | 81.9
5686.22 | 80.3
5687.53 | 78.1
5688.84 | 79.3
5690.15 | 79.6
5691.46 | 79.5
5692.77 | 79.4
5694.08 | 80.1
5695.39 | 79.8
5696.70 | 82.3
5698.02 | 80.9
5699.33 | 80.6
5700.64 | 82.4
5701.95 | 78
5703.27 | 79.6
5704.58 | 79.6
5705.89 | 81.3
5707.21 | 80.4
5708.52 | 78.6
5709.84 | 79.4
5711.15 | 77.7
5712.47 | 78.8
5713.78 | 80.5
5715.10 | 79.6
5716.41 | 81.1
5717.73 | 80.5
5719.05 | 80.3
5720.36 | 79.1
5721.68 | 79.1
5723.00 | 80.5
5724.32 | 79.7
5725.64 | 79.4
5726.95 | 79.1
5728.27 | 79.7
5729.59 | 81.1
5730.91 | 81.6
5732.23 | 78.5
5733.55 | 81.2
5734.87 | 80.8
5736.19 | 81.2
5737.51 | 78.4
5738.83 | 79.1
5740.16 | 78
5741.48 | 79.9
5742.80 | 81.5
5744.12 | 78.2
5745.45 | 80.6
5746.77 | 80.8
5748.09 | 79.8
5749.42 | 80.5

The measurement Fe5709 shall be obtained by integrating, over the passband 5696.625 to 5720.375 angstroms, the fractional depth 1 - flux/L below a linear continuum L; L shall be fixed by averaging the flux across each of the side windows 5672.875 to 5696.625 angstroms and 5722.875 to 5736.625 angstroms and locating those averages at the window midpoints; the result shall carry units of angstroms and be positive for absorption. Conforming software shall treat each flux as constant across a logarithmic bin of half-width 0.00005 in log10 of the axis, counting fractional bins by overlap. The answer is 0.0 angstroms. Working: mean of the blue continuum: 79.6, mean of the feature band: 80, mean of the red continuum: 80.2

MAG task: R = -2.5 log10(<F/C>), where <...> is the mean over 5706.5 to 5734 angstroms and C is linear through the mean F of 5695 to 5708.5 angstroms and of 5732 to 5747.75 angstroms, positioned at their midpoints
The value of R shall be 0.005 mag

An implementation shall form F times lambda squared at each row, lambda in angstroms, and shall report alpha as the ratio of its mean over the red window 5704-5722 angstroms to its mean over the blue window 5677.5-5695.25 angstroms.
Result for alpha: 1.01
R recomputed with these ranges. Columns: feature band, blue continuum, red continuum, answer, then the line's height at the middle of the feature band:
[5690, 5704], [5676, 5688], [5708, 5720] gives -0.01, 79.7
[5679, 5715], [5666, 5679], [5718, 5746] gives 0.00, 79.5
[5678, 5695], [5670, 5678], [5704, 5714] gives 0.00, 79.5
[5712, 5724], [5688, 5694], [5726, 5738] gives 0.00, 80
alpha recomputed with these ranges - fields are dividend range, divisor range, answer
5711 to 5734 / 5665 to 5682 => 1.02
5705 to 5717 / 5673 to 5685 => 1.01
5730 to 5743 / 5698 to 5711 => 1.01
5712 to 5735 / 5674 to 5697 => 1.02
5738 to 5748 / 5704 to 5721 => 1.01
